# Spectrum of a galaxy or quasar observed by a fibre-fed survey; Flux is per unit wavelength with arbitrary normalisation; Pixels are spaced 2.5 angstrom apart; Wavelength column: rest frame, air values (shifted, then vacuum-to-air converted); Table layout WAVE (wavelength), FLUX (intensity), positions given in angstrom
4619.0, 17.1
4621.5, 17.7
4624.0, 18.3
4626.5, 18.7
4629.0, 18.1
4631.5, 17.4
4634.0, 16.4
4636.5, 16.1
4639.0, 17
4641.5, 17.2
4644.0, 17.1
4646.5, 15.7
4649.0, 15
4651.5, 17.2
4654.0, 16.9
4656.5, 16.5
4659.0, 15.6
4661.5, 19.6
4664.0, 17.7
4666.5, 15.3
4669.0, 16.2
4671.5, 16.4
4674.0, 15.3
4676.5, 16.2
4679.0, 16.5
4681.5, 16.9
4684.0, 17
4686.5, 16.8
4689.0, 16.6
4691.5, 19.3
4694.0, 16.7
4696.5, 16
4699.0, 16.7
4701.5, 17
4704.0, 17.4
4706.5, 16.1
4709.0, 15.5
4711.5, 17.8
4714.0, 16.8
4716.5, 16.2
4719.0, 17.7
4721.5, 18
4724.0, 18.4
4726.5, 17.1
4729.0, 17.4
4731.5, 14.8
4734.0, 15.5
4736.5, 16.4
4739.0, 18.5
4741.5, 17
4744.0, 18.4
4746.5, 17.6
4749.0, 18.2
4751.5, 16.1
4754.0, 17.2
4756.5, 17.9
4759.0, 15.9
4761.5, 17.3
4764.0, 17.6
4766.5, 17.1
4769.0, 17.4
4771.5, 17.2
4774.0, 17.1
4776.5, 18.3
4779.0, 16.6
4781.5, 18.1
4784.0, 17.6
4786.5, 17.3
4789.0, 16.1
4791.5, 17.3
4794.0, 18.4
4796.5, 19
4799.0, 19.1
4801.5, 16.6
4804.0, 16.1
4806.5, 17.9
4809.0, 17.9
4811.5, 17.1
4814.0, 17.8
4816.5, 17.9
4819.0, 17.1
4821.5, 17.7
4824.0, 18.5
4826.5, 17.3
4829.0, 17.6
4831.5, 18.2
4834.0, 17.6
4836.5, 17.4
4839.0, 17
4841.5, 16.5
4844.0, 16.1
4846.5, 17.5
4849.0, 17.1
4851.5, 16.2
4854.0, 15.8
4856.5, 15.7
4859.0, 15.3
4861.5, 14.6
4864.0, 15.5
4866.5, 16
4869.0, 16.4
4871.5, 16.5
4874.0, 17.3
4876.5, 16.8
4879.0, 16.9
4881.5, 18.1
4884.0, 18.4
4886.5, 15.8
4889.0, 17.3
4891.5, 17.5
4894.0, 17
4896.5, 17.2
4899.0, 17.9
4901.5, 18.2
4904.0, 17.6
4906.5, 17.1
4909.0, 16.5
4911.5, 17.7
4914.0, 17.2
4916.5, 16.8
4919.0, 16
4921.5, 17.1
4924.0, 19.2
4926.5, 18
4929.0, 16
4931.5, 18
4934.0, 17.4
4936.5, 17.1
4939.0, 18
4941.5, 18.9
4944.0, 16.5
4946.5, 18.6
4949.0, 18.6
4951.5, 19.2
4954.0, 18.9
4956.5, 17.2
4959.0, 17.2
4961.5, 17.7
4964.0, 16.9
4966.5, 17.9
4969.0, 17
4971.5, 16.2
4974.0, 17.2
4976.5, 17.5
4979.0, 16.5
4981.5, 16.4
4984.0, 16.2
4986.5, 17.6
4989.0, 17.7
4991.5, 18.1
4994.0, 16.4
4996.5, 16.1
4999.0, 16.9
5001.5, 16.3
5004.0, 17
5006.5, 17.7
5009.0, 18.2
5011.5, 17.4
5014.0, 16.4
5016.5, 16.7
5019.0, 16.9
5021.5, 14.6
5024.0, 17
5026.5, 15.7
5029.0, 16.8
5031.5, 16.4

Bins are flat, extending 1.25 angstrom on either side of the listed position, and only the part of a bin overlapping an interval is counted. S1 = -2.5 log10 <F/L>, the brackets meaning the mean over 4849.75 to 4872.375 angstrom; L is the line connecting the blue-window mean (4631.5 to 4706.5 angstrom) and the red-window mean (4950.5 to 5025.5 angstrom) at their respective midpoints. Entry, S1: 0.08 mag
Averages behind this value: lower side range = 16.7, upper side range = 17.1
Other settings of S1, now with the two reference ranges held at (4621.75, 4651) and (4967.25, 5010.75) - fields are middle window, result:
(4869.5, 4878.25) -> 0.012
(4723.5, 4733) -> 0.016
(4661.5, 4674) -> 0.027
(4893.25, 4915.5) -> -0.023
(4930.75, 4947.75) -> -0.048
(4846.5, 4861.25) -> 0.064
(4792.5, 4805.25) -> -0.050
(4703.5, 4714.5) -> 0.023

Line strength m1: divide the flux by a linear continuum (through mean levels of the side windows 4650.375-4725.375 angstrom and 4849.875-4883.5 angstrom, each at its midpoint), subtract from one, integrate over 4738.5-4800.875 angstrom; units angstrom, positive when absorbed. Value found -3.4 angstrom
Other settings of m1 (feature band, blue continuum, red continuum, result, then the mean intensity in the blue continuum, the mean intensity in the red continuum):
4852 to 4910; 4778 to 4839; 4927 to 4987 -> 2.54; 17.6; 17.5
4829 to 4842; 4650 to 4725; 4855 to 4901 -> -0.53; 16.9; 16.7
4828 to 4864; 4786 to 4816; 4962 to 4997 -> 1.77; 17.6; 17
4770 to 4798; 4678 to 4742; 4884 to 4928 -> -0.79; 16.9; 17.3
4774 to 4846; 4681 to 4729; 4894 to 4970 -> -0.81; 17.1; 17.6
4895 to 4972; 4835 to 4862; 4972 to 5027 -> -4.27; 16.4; 16.8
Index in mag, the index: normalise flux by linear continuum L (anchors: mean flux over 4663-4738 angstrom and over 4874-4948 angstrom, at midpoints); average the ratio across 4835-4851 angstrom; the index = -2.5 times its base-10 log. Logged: 0.02 mag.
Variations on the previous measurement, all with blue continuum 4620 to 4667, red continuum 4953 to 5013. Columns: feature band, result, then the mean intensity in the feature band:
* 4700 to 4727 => 0.00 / 17.1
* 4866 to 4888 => 0.01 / 16.9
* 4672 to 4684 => 0.05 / 16.3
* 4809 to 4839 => -0.03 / 17.6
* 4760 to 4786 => -0.02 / 17.4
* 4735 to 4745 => -0.03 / 17.5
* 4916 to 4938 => -0.01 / 17.3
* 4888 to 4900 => -0.01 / 17.4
